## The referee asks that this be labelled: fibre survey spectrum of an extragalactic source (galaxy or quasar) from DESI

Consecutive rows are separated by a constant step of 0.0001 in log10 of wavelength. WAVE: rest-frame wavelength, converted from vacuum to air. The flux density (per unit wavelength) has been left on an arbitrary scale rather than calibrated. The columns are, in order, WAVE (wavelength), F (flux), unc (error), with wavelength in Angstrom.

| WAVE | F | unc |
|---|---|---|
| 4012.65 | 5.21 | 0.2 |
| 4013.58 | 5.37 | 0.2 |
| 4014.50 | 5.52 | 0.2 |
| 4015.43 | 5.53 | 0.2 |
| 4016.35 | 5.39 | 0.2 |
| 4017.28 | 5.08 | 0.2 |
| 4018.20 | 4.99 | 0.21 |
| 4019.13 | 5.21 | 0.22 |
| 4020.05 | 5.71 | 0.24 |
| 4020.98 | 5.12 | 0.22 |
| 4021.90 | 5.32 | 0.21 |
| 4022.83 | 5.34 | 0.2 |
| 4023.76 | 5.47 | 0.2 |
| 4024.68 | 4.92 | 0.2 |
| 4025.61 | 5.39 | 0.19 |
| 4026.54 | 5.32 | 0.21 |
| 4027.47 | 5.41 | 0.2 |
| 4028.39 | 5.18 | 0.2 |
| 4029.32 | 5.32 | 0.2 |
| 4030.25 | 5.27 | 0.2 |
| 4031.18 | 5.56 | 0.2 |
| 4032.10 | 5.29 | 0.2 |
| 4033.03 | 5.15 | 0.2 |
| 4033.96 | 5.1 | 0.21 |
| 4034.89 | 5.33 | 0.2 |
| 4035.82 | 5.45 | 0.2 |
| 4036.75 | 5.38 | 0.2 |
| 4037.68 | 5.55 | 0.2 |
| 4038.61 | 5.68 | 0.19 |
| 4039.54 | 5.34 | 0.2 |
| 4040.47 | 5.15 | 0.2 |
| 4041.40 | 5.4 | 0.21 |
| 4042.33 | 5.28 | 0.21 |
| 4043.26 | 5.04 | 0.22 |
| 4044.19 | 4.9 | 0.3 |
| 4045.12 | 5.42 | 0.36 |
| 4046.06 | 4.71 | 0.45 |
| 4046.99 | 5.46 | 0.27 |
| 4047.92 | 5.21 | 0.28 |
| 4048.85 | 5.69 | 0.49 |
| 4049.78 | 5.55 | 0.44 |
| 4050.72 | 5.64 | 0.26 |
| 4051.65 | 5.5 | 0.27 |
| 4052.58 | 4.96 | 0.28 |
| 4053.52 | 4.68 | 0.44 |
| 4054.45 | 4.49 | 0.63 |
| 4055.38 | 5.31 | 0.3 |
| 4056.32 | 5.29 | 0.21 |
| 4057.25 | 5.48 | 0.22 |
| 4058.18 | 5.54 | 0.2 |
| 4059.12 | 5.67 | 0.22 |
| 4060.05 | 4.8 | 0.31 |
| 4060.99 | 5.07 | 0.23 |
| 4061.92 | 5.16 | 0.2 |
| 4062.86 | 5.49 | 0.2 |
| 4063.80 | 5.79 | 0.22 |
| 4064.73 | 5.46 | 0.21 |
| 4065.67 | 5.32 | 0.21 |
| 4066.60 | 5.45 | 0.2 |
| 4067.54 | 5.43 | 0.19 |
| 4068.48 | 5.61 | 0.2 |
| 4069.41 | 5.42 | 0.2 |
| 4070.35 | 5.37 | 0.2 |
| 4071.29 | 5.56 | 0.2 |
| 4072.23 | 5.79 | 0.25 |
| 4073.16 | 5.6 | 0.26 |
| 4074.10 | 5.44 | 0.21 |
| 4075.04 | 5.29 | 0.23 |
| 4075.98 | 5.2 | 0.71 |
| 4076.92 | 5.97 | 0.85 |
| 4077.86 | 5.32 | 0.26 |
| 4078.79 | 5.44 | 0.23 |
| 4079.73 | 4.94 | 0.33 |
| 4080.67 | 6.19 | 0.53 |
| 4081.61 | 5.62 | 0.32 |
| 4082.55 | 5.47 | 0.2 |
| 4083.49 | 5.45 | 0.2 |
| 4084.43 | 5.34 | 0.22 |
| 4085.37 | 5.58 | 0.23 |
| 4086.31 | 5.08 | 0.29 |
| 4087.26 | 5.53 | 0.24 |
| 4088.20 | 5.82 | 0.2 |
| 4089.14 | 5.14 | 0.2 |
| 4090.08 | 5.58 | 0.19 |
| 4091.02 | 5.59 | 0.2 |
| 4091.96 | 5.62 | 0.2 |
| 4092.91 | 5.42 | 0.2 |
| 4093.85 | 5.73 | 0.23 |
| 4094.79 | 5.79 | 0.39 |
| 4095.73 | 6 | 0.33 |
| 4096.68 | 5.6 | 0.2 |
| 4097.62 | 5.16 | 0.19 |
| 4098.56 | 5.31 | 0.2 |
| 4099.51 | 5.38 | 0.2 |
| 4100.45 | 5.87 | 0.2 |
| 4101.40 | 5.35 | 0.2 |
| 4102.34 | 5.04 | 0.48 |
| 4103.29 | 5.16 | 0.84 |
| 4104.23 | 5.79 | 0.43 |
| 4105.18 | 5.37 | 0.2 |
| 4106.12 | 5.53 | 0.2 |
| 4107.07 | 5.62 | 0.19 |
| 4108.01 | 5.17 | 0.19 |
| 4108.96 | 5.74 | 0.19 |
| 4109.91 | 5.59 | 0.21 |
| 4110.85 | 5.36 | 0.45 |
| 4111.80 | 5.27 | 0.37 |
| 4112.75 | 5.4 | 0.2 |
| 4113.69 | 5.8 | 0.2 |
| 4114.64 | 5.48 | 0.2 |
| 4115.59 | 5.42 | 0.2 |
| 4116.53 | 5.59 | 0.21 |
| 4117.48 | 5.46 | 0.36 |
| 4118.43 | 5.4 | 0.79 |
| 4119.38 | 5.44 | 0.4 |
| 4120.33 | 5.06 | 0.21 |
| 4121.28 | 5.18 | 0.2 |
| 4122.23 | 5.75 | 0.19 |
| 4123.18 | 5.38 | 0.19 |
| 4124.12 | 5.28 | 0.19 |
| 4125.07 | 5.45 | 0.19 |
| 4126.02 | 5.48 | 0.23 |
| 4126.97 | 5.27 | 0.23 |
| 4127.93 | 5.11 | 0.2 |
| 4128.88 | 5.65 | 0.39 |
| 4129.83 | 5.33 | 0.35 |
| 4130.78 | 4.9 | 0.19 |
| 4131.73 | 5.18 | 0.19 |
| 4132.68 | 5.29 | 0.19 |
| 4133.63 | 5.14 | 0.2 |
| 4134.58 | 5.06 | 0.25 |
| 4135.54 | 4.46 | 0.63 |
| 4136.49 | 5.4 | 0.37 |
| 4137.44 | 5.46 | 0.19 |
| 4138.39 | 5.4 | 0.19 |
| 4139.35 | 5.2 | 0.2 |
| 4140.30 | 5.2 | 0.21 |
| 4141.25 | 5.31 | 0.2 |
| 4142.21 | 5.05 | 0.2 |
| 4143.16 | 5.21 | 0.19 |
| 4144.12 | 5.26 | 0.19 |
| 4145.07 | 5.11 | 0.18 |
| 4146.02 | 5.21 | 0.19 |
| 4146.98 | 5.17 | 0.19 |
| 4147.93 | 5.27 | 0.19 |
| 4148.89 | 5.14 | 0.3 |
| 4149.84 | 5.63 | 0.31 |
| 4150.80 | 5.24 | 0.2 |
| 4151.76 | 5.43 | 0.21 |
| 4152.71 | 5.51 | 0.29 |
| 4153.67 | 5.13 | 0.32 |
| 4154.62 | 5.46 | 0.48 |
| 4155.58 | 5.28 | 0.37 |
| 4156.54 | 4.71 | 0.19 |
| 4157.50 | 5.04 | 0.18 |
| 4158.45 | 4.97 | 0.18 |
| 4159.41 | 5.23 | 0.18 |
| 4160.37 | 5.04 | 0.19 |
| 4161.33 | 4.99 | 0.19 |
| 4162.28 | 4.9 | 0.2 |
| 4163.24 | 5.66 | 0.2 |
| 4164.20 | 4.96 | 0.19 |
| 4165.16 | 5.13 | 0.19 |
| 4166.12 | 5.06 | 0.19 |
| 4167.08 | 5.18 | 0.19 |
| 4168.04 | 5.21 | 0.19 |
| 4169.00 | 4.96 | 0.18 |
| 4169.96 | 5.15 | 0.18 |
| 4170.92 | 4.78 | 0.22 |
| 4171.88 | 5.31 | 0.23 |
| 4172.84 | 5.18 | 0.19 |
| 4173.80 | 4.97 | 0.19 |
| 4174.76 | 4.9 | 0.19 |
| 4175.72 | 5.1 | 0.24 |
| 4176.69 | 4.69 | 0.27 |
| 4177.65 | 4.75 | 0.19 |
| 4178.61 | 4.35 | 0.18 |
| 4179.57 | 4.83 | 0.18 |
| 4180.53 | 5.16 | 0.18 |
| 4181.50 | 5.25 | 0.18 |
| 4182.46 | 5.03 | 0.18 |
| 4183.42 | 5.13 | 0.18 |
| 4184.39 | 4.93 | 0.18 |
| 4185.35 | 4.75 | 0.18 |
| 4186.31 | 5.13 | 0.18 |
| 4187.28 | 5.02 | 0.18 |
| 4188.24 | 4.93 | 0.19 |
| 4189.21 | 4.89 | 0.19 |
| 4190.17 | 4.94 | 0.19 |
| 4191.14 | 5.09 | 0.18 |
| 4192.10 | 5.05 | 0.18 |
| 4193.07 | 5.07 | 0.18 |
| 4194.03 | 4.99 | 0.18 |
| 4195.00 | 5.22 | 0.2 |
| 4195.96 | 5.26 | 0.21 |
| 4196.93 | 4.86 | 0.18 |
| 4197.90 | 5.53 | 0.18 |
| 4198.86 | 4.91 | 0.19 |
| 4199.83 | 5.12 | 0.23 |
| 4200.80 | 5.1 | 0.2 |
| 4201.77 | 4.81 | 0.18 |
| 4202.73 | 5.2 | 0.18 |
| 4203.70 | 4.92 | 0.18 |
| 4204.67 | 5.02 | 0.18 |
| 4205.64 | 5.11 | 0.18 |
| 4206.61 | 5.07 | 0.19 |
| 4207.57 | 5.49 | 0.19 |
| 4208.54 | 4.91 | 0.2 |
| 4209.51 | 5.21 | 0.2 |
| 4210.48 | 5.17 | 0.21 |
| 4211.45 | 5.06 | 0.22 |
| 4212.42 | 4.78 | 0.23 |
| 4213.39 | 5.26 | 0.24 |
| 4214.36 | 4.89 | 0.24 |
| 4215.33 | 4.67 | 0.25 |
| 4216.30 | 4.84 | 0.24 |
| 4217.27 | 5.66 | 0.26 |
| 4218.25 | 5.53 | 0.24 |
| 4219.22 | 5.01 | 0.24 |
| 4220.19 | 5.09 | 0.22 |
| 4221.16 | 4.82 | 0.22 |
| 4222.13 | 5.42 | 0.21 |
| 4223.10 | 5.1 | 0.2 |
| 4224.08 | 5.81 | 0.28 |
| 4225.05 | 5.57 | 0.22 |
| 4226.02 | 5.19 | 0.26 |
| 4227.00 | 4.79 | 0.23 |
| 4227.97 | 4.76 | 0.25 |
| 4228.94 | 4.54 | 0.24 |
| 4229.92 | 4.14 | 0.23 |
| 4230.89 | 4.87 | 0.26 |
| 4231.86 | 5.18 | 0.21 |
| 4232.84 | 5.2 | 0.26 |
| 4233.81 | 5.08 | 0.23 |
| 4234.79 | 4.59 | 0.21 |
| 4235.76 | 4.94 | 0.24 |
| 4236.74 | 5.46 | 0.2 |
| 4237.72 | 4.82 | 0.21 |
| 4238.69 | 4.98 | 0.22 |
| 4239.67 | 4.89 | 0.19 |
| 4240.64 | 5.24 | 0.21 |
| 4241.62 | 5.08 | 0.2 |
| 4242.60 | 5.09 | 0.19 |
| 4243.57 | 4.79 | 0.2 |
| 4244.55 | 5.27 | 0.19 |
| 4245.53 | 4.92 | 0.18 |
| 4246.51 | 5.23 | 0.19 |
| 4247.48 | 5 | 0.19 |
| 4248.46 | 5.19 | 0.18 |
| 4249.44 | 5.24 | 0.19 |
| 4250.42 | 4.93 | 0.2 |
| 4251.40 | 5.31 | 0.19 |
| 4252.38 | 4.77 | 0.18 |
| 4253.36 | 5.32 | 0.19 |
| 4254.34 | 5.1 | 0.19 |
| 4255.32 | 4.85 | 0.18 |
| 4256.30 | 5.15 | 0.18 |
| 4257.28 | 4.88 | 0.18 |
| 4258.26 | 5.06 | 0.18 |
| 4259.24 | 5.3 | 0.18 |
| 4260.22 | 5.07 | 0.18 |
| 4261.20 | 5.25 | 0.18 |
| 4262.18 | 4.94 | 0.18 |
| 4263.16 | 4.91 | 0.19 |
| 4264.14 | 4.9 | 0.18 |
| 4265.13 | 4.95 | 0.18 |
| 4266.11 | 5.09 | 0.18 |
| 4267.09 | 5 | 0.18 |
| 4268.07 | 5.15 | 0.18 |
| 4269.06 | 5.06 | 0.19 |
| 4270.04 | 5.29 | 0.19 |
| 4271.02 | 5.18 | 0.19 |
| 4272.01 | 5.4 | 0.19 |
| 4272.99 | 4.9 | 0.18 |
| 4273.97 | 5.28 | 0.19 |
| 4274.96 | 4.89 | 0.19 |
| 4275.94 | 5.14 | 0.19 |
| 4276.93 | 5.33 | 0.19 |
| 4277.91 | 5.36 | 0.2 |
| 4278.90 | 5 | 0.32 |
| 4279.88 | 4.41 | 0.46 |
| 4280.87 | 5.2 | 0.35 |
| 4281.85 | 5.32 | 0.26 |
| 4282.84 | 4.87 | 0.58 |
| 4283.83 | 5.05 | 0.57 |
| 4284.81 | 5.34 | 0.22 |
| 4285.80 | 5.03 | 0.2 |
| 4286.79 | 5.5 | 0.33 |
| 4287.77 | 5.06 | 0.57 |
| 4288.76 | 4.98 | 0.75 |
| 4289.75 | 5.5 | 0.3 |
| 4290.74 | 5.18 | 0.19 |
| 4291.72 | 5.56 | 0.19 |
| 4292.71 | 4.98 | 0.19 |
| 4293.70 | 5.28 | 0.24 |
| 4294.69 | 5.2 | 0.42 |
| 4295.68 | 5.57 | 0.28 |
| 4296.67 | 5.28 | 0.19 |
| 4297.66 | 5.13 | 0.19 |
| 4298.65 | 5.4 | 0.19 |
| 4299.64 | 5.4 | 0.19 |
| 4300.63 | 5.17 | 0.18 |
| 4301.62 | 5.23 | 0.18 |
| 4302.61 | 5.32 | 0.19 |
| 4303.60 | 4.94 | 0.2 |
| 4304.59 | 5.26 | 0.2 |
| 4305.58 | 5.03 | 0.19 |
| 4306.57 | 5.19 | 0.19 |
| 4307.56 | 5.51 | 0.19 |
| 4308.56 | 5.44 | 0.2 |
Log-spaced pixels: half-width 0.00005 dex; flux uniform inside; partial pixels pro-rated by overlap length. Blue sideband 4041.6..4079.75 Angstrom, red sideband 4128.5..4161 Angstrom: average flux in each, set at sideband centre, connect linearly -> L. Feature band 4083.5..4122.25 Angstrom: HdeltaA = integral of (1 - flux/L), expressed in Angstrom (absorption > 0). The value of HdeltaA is -1.5 Angstrom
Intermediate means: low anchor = 5.34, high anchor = 5.21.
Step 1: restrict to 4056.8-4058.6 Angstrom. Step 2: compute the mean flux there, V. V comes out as 5.52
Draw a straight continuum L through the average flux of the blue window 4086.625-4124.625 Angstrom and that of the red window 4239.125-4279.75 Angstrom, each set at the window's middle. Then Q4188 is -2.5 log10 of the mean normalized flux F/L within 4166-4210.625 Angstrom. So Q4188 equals 0.05 mag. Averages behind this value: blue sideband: 5.48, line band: 5.04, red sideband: 5.08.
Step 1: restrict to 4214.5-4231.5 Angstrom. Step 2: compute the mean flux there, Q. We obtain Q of 5.05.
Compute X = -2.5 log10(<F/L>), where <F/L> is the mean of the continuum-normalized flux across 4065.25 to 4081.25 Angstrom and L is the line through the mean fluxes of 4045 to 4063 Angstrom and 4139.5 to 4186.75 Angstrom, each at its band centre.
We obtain -0.06 mag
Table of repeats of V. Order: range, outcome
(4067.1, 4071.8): 5.48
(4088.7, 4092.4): 5.49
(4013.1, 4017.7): 5.37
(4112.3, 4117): 5.55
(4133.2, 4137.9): 5.1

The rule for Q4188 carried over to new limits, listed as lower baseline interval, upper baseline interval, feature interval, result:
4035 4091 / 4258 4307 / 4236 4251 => 0.03 mag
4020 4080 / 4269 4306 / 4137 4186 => 0.03 mag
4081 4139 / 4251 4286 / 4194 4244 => 0.03 mag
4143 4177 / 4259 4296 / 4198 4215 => 0.02 mag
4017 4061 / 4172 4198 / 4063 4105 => -0.06 mag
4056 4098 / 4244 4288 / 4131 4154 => 0.03 mag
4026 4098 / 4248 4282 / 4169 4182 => 0.06 mag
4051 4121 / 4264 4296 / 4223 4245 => 0.04 mag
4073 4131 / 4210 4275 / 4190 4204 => 0.02 mag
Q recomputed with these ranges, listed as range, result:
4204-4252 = 5.06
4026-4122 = 5.4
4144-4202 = 5.08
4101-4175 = 5.26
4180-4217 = 5.05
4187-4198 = 5.06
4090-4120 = 5.5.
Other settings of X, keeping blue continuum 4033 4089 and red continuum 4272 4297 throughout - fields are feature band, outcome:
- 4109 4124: -0.02 mag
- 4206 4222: 0.03 mag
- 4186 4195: 0.05 mag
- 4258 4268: 0.03 mag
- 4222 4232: 0.04 mag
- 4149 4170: 0.02 mag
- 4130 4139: 0.03 mag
